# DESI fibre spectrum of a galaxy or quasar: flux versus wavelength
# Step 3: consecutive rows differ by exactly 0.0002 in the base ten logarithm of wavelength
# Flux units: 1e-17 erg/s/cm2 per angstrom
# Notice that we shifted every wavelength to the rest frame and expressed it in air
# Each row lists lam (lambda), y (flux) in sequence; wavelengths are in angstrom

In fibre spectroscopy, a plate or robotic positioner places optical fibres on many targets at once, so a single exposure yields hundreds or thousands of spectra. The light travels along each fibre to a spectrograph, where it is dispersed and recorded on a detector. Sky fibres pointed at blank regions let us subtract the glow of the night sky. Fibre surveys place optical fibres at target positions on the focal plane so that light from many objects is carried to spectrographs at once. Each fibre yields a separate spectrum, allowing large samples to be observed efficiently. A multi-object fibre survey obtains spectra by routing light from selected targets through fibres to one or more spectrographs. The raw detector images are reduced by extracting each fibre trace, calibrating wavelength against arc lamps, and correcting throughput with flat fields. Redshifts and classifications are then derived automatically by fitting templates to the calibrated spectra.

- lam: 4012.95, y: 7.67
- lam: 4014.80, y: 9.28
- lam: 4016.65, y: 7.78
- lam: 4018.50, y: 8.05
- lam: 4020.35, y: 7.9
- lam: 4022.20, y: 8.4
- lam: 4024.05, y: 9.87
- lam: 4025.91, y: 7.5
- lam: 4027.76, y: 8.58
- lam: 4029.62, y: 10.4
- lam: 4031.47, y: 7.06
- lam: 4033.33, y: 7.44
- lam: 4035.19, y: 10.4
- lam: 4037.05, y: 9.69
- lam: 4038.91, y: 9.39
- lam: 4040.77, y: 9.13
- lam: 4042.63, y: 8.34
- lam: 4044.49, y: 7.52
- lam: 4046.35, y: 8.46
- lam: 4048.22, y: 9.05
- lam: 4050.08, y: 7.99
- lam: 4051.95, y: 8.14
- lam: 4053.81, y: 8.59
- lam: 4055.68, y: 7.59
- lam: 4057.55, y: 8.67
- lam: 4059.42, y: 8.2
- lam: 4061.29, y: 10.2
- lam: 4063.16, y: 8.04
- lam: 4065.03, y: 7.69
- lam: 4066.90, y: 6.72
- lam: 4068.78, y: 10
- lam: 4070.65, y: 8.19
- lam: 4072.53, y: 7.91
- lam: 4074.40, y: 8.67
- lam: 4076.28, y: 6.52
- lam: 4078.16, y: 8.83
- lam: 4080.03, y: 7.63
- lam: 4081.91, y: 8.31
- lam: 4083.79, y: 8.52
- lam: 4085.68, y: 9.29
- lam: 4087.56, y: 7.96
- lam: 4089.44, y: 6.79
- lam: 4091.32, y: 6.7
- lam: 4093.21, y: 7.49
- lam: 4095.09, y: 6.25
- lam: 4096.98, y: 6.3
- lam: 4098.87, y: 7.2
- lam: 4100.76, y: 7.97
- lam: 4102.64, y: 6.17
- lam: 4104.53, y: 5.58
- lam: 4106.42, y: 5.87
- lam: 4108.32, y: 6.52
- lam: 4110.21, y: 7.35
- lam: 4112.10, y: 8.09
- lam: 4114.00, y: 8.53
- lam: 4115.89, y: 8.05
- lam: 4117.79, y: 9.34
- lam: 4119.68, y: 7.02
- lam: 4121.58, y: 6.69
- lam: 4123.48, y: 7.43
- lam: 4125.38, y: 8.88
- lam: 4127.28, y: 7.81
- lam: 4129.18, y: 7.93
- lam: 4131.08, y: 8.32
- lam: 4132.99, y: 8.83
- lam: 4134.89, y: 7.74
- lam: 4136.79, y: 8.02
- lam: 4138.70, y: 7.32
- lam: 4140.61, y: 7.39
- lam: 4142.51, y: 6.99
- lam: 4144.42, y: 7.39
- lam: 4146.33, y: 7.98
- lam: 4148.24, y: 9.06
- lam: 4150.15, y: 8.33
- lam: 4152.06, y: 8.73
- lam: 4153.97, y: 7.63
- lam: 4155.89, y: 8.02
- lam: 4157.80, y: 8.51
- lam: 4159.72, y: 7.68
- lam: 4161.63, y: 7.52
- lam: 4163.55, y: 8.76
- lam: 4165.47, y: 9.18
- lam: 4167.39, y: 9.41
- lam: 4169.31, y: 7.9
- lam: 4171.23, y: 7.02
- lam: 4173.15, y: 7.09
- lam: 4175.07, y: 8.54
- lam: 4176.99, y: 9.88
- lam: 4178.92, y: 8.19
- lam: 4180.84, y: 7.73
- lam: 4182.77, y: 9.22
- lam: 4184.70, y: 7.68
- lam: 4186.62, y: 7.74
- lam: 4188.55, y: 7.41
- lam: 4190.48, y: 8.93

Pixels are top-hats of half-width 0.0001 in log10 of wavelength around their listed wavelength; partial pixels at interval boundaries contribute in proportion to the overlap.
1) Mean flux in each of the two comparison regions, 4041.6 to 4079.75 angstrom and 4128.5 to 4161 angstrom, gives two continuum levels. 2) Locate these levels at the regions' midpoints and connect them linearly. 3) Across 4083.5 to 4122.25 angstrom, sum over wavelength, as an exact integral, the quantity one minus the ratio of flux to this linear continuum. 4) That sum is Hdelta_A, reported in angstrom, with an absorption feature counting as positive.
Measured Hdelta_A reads 3.9 angstrom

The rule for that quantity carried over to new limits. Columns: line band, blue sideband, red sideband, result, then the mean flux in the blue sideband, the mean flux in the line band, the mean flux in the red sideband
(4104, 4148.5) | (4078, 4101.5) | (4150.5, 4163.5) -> 1.1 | 7.59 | 7.67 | 8.08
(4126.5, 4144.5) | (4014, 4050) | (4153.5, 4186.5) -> 1.2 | 8.63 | 7.79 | 8.23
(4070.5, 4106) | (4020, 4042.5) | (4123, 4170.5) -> 4.3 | 8.82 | 7.45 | 8.11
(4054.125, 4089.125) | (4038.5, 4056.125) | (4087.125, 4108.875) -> -3.1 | 8.42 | 8.25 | 6.71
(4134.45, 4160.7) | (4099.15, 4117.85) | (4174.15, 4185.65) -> 0.1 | 7.25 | 7.92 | 8.54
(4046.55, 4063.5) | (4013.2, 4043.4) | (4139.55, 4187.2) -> 0.1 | 8.68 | 8.51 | 8.15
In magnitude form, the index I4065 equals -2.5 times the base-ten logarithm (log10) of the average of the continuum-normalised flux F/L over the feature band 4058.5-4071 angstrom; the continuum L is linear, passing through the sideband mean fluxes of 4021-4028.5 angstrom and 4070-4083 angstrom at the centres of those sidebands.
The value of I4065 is -0.04 mag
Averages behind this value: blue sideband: 8.57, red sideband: 8.01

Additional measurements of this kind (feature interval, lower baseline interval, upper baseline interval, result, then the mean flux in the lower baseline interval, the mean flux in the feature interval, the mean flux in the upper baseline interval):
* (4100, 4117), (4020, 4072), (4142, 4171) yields 0.17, 8.54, 7.14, 8.19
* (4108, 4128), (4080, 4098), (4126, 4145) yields -0.02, 7.51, 7.83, 7.8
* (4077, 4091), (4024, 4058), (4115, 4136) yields 0.03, 8.59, 8.1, 8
